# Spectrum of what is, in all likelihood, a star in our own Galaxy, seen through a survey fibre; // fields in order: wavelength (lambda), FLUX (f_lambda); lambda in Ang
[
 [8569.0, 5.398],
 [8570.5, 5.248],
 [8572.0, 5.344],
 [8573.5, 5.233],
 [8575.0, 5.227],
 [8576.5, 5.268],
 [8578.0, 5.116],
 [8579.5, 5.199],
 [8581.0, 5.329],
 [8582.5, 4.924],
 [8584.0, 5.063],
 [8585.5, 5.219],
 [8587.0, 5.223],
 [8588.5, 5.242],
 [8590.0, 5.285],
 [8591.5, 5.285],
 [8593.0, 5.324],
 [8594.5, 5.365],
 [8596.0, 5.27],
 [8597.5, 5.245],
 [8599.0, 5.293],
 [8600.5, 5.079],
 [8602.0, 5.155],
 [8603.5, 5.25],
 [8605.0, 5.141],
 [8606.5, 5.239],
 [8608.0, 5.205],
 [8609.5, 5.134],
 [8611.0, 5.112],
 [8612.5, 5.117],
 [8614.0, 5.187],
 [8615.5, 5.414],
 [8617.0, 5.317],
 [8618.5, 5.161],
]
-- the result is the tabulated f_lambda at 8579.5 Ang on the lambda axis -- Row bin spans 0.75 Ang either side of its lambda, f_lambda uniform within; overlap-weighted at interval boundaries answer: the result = 5.199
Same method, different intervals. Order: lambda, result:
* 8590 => 5.285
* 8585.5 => 5.219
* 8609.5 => 5.134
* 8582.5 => 4.924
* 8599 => 5.293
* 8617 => 5.317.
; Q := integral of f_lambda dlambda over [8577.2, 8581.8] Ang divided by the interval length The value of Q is 5.21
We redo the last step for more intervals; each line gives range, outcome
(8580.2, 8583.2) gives 5.13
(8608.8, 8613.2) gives 5.12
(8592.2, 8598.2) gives 5.3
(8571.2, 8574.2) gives 5.29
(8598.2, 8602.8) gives 5.18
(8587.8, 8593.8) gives 5.29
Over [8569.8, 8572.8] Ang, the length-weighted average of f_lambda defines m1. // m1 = 5.3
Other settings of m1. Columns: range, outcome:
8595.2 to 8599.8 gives 5.27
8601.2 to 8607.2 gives 5.19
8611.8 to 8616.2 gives 5.24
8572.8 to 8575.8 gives 5.23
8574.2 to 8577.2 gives 5.25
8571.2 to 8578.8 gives 5.24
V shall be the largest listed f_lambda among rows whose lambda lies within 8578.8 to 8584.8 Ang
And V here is 5.329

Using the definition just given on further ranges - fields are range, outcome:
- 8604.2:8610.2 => 5.239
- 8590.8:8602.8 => 5.365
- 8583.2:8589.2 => 5.242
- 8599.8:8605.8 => 5.25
